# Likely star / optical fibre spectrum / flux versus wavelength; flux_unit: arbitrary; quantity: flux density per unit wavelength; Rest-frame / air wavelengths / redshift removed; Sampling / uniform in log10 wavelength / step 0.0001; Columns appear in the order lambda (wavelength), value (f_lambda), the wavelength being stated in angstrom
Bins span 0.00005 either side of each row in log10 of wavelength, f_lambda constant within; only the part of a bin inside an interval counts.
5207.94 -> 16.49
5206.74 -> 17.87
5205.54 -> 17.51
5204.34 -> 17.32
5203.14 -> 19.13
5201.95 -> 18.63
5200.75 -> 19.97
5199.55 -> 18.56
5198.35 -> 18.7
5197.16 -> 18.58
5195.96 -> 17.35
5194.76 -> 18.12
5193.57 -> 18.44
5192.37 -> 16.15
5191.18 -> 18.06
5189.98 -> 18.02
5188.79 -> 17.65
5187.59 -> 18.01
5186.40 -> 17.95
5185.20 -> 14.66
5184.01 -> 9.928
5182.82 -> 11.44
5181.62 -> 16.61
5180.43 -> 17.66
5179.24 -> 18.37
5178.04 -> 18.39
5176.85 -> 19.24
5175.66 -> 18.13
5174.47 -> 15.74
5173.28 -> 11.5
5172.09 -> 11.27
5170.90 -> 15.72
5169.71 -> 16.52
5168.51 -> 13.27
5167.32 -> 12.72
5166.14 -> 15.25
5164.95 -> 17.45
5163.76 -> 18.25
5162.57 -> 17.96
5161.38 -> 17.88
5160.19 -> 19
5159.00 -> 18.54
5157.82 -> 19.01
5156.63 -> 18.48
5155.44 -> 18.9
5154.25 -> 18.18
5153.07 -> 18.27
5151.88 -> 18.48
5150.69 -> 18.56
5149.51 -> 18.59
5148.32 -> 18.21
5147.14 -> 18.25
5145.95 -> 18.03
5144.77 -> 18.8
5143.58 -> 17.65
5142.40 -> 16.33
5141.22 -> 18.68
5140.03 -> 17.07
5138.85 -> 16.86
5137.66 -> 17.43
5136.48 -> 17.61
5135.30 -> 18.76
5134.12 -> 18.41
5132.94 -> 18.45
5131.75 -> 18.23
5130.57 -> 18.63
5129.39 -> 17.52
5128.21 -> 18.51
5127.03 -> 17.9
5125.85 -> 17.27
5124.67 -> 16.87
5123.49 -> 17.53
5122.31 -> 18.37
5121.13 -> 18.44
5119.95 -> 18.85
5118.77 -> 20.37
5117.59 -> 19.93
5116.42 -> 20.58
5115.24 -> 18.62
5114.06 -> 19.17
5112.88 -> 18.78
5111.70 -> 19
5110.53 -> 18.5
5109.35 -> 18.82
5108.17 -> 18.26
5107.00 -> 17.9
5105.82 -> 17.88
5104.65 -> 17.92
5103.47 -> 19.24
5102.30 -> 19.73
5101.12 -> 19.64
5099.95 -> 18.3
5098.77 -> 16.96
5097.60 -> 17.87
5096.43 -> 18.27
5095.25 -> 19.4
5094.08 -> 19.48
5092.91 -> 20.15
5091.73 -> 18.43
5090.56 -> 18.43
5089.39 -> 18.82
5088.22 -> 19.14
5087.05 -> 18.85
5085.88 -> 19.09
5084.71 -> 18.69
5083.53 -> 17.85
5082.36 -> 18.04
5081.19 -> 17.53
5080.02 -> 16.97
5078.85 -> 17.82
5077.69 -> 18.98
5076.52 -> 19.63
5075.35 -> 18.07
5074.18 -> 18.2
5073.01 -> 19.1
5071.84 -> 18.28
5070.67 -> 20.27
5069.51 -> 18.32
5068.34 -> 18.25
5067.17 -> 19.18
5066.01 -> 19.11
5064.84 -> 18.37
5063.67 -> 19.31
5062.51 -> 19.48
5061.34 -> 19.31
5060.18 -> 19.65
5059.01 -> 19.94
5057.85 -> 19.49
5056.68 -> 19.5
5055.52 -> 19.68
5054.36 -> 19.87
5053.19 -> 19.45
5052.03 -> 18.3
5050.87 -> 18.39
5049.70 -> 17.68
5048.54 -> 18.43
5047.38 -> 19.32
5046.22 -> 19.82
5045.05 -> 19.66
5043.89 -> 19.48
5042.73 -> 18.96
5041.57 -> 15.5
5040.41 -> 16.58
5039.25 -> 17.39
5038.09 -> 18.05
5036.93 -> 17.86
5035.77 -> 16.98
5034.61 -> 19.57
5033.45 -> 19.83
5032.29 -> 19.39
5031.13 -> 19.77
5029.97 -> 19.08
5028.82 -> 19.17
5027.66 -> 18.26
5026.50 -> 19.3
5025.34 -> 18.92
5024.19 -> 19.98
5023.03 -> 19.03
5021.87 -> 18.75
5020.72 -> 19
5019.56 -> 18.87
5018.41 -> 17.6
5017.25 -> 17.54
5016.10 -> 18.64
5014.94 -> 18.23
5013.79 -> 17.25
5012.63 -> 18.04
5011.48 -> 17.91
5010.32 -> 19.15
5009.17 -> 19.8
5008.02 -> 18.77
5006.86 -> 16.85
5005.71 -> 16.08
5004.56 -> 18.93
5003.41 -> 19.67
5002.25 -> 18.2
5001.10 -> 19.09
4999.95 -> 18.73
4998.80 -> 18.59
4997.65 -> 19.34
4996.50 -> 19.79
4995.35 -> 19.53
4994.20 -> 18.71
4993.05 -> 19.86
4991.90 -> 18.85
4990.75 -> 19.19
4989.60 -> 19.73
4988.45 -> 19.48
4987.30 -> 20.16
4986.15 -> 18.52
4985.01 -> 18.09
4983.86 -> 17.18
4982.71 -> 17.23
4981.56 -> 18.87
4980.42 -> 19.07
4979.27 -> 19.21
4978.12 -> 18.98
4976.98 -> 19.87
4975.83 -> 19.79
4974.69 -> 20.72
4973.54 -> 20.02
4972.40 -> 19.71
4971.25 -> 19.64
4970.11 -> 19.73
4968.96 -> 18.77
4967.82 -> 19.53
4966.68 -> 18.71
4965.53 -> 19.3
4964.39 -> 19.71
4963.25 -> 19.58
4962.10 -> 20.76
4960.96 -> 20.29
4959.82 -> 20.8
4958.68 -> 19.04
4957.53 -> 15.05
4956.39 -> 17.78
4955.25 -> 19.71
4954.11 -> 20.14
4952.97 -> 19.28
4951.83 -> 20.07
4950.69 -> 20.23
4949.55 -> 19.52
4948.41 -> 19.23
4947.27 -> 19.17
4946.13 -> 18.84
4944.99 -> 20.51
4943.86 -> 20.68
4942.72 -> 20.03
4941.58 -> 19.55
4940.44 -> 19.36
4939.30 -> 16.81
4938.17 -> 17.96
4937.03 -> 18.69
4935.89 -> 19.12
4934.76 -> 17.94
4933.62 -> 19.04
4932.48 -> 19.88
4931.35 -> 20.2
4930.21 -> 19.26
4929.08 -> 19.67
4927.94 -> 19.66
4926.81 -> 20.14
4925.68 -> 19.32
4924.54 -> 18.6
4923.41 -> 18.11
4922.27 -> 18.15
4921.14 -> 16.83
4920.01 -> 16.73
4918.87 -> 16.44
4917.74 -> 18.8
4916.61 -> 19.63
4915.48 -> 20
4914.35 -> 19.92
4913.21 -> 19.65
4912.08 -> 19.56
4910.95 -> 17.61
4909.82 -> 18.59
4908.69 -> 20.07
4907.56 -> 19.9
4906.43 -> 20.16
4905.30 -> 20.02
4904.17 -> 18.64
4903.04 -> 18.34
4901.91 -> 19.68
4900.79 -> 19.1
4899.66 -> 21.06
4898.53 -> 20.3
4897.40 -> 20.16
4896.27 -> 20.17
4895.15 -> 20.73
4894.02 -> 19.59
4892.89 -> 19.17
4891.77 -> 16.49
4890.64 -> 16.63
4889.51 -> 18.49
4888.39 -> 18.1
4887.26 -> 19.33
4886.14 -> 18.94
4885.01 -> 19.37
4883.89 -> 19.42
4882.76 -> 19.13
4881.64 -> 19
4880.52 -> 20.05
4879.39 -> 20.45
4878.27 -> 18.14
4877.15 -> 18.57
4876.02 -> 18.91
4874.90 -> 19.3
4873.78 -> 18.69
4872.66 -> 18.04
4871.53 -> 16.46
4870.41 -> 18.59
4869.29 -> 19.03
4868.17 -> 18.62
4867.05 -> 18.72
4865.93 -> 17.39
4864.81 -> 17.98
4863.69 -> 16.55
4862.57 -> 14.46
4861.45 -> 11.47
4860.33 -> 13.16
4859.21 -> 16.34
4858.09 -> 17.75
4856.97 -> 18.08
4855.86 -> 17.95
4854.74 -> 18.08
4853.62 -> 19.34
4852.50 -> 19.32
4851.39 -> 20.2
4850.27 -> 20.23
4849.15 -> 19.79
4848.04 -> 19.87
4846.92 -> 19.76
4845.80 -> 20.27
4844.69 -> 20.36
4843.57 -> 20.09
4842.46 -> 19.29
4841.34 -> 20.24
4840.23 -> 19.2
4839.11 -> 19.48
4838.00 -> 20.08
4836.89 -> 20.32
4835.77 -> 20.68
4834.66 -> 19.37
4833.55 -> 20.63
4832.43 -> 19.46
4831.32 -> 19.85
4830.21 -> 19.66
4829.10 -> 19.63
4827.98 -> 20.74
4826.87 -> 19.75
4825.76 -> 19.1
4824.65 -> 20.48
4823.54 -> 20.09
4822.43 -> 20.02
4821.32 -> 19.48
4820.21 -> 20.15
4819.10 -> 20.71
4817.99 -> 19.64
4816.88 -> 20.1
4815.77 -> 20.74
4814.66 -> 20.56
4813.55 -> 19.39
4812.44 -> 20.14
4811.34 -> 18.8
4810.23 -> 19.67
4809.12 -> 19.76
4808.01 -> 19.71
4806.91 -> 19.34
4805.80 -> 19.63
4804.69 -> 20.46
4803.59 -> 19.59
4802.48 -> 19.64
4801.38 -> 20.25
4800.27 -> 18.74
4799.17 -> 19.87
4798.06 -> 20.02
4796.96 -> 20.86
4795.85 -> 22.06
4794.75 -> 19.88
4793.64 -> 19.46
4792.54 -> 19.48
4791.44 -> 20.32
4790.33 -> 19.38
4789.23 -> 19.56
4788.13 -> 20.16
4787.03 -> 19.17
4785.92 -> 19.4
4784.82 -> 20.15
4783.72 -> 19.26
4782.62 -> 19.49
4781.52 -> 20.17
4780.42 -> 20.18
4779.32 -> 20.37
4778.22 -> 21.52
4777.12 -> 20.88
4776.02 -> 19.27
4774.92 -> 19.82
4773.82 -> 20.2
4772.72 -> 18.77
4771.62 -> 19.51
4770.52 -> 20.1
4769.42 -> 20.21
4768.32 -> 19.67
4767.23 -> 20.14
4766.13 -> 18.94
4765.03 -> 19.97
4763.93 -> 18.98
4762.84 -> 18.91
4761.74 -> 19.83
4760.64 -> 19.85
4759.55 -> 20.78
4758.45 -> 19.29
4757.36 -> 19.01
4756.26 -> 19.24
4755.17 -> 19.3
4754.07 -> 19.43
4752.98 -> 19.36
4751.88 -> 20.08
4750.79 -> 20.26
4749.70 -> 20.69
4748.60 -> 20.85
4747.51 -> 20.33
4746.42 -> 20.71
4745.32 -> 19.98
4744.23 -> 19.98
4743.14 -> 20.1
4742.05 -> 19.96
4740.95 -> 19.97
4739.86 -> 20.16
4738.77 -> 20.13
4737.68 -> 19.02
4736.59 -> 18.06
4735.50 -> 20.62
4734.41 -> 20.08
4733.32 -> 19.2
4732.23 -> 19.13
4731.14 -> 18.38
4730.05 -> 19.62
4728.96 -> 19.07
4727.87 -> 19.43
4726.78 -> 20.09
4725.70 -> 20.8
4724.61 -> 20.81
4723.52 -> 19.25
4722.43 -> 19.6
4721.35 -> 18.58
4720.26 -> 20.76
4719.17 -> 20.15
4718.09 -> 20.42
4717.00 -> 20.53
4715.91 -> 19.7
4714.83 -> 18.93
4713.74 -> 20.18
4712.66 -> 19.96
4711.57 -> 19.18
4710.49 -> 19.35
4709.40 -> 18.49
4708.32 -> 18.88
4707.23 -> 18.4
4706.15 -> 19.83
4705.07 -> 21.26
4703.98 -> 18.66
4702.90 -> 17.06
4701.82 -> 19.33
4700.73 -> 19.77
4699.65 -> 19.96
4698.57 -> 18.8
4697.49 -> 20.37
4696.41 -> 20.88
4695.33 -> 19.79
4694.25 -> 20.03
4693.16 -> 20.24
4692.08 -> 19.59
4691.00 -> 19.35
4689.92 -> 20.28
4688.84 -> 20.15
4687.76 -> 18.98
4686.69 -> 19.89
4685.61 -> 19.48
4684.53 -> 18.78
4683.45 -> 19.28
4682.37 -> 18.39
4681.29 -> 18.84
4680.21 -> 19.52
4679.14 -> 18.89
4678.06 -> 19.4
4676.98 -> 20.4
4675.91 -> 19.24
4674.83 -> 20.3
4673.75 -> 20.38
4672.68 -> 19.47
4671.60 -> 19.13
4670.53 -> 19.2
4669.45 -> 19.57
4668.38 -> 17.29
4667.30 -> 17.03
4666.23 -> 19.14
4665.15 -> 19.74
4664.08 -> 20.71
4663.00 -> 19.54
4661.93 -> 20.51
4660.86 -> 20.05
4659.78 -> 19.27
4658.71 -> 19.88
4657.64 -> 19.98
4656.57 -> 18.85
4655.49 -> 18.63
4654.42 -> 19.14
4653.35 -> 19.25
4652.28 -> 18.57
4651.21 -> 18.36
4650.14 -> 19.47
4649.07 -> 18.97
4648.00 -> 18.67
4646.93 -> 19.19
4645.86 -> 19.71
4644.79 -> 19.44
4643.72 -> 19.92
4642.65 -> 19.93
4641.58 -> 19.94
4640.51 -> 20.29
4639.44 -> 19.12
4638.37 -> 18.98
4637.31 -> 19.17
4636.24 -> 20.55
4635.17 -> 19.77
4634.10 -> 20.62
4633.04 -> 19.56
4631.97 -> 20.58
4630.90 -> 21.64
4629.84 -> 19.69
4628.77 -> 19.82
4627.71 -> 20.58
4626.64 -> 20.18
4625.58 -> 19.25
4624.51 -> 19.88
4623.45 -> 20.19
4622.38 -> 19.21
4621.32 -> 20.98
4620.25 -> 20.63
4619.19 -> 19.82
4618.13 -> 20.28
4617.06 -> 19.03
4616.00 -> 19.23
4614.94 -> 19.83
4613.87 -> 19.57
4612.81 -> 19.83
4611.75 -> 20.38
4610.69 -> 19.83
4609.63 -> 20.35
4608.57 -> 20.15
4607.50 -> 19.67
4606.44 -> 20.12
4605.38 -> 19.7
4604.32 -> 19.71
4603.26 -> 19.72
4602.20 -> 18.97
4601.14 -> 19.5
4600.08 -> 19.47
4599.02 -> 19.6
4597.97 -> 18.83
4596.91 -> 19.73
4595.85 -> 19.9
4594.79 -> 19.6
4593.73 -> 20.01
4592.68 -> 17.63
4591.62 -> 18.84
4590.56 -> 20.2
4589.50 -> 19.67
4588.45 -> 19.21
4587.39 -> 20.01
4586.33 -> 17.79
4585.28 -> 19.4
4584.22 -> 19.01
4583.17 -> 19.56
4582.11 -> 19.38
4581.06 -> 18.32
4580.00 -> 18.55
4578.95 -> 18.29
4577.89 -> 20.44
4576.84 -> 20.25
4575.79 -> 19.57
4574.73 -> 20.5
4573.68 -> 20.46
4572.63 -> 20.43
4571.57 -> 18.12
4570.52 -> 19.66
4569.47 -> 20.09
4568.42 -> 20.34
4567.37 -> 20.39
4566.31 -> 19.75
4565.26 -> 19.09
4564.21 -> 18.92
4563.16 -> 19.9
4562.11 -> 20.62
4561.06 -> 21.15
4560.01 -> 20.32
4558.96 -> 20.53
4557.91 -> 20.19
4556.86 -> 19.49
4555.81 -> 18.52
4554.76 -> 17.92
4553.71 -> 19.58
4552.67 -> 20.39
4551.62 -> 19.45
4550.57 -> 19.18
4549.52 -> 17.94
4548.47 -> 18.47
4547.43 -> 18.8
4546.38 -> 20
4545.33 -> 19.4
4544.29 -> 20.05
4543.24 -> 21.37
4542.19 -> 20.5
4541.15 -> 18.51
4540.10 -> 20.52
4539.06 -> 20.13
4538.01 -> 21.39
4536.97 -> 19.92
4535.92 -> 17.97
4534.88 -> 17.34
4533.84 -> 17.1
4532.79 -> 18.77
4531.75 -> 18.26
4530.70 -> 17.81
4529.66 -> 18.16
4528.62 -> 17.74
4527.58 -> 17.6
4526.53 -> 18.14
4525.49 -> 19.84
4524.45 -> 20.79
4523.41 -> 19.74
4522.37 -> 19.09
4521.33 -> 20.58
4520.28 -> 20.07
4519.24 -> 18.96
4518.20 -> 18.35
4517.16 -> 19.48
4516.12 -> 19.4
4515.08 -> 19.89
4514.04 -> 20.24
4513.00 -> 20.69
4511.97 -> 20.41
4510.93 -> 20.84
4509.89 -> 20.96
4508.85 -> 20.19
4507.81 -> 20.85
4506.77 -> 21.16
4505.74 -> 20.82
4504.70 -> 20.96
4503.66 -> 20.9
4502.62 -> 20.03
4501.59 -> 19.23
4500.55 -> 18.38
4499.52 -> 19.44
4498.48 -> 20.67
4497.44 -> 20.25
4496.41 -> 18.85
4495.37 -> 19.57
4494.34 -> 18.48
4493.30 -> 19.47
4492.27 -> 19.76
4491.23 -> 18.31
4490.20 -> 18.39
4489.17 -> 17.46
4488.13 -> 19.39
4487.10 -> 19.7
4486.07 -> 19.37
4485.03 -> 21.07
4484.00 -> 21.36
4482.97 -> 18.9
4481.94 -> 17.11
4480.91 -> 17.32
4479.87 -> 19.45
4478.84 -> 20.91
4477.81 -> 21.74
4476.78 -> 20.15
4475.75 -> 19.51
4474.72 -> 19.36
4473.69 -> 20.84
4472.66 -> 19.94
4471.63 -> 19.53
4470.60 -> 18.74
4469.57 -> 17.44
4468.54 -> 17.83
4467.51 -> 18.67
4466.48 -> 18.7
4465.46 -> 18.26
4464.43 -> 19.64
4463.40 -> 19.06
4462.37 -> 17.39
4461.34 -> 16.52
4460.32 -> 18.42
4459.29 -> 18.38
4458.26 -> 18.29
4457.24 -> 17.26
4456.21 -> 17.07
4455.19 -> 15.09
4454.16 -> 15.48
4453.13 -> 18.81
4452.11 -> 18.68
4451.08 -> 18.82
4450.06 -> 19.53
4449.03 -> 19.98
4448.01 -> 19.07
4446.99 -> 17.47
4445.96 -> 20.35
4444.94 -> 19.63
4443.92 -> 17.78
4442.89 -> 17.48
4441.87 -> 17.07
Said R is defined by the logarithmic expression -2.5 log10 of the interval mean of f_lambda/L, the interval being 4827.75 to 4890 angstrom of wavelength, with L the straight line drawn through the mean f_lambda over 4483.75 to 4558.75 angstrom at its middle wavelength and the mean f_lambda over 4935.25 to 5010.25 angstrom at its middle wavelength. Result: 0.03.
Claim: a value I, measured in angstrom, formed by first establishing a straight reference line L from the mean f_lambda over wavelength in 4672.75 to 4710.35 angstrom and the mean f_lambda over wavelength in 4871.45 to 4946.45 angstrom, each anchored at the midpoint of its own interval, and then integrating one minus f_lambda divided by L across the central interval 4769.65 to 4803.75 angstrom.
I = -1.1 angstrom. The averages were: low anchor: 19.5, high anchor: 19.1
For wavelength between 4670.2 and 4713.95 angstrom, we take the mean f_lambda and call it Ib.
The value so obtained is 19.5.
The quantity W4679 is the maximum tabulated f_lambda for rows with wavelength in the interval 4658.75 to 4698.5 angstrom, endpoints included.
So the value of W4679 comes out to 20.88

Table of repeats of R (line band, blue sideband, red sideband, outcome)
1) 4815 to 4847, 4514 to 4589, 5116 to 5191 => -0.086 mag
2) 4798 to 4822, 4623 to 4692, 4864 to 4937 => -0.037 mag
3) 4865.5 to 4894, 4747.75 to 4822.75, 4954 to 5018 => 0.046 mag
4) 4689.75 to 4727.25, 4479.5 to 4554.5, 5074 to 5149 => -0.032 mag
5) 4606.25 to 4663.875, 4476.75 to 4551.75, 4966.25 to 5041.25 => -0.023 mag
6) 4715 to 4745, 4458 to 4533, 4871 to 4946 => -0.032 mag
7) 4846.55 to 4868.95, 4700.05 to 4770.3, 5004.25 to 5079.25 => 0.090 mag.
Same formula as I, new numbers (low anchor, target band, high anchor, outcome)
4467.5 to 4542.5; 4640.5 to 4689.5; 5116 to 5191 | -1.05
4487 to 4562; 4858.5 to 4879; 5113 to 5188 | 1.21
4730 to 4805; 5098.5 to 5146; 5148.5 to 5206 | -2.31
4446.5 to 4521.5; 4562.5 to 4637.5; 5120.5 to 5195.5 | -3.29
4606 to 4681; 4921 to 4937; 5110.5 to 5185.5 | -0.55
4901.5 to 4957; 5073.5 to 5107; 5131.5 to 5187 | -1.68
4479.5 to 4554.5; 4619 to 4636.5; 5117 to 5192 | -1.00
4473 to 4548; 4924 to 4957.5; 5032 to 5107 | -0.64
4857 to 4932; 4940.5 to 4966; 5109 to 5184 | -1.59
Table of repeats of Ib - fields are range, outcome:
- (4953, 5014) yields 19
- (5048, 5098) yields 18.8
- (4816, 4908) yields 19.1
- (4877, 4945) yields 19.1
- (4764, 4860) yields 19.7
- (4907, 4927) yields 18.8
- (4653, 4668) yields 19.4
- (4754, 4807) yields 19.8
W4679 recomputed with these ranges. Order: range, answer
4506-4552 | 21.39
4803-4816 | 20.74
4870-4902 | 21.06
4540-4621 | 21.37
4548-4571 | 21.15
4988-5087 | 20.27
